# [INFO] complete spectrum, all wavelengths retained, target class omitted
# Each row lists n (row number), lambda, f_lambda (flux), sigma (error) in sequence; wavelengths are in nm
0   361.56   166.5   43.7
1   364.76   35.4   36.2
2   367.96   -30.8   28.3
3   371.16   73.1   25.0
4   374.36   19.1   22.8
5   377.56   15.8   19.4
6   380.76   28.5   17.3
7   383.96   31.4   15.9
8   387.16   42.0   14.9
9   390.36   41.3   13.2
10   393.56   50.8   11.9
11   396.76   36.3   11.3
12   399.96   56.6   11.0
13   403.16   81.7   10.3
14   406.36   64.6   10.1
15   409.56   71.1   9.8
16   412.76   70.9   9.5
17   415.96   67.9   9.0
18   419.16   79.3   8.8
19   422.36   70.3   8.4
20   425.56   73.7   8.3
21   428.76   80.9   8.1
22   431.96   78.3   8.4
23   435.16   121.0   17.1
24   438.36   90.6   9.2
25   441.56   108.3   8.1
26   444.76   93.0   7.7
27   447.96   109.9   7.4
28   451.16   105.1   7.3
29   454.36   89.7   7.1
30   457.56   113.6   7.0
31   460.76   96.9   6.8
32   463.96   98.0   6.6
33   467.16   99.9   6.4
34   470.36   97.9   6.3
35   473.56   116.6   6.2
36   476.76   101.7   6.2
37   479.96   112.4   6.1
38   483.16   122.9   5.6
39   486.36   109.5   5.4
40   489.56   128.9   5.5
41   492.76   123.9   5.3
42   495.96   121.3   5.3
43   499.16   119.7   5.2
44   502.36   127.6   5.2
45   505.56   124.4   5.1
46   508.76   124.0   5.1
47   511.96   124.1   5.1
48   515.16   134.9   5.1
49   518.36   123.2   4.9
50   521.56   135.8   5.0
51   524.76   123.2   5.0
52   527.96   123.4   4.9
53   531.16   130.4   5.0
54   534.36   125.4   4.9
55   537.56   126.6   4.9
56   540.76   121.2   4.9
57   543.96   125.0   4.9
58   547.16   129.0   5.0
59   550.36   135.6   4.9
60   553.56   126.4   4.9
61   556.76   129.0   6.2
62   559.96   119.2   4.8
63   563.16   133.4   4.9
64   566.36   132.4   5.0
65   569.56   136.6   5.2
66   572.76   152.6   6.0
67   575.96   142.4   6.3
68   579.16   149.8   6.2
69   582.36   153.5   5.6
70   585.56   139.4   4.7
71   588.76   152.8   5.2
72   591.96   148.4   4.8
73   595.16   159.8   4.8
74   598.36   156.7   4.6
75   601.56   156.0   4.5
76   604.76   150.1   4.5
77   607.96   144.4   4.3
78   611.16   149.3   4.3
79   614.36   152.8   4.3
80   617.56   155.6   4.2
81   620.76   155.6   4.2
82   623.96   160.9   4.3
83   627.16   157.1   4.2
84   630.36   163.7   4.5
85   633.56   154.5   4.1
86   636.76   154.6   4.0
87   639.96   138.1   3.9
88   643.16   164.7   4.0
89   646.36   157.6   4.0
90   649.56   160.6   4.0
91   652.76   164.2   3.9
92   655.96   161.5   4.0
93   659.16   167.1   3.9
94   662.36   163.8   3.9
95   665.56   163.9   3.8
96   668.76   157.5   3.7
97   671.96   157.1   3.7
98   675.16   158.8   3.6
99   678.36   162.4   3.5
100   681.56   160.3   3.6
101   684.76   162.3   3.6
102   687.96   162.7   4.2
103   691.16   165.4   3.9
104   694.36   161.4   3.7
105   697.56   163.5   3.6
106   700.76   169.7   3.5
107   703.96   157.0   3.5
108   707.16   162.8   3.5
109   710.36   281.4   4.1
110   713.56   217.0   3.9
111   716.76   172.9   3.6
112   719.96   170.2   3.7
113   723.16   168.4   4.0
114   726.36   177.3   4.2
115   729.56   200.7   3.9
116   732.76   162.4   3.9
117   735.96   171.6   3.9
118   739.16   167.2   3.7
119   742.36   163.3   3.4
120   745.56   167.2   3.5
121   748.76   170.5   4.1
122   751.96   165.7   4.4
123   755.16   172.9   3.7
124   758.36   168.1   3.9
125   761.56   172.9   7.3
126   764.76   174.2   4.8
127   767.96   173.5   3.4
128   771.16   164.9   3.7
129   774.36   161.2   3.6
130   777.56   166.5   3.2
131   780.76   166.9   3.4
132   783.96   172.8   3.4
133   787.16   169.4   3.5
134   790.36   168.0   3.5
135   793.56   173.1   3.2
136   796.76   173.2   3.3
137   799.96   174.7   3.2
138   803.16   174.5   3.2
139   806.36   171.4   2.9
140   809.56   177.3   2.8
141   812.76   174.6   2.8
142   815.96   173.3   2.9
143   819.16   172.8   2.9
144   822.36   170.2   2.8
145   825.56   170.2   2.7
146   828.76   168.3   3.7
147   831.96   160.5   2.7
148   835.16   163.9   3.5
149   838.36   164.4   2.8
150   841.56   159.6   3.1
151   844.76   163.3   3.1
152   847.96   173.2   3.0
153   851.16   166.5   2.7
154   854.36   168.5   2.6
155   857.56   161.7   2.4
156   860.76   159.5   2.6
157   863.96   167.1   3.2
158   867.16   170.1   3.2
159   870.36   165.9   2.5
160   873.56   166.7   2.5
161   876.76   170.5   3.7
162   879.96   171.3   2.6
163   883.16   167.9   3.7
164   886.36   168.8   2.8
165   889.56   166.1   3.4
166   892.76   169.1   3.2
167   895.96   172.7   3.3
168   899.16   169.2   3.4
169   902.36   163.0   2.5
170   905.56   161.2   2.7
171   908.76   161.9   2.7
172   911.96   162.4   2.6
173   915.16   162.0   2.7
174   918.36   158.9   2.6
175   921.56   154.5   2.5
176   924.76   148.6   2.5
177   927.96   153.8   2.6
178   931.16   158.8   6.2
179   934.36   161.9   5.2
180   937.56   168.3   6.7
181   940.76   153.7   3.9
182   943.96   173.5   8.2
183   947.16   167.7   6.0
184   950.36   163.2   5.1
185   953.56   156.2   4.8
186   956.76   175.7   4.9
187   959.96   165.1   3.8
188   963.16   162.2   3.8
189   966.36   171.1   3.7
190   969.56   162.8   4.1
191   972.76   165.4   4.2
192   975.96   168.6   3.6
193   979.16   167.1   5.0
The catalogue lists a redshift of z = 0.08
